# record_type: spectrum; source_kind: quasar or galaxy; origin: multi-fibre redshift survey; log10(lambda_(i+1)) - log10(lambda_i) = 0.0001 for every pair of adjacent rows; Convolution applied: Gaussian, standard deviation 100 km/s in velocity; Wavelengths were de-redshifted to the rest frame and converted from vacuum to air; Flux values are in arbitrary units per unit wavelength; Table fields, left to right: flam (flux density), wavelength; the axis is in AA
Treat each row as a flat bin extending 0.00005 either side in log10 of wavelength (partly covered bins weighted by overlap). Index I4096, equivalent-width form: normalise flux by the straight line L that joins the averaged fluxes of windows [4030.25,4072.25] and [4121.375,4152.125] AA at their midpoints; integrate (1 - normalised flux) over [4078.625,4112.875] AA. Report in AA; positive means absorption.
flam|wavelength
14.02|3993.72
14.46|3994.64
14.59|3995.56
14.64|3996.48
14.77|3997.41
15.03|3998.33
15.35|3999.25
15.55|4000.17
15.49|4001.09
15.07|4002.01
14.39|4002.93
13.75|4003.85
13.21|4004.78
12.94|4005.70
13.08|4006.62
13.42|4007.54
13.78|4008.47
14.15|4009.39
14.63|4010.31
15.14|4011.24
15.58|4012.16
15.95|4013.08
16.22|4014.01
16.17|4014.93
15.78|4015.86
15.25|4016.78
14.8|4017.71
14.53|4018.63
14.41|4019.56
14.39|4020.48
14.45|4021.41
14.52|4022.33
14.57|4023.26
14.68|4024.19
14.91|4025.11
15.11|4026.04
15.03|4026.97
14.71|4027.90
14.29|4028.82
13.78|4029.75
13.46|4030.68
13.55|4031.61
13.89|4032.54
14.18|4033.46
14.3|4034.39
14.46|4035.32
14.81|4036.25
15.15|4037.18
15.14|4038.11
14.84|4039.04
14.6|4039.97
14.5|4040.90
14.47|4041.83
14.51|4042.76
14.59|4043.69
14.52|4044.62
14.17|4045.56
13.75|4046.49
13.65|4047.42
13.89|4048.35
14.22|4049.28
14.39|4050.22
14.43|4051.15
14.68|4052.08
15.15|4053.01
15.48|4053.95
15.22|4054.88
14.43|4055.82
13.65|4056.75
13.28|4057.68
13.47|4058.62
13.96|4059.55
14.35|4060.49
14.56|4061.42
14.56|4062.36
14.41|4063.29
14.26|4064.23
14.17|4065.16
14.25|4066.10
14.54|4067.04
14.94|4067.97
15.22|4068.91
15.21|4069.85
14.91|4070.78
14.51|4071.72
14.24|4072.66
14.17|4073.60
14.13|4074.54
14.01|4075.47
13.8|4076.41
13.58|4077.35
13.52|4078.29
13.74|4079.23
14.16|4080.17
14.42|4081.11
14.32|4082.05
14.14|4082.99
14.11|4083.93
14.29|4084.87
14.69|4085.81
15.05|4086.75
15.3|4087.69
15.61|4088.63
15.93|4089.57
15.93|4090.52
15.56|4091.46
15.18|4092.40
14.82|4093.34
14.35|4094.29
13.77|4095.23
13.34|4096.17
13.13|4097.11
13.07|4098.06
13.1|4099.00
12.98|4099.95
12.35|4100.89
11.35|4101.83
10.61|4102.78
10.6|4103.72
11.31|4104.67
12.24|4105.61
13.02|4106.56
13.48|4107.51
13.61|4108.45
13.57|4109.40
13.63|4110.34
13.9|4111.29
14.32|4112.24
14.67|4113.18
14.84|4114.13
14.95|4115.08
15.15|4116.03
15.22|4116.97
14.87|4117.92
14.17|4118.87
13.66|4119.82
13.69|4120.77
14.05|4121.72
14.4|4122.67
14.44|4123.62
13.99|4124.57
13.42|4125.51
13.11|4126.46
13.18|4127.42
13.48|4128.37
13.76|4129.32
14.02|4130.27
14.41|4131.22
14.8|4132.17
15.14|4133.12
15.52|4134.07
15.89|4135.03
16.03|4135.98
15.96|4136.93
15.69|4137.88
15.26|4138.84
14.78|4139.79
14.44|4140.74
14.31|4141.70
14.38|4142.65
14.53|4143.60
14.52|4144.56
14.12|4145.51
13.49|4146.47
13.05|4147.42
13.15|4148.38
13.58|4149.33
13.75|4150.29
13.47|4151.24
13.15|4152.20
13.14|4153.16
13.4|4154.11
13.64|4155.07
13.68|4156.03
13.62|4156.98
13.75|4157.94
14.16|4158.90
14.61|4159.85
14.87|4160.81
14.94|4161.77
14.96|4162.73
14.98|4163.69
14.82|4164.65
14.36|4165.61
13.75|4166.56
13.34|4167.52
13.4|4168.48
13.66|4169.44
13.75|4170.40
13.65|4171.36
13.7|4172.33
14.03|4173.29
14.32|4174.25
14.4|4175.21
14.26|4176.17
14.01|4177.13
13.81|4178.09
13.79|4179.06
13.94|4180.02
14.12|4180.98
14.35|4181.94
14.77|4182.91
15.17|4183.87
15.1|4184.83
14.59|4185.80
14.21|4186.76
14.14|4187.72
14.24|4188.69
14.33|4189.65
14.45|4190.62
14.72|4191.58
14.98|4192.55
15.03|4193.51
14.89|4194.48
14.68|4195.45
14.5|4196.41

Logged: 1.4 AA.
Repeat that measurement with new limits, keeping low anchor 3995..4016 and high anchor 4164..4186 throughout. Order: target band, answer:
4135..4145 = -0.55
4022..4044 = 0.16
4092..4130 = 2.06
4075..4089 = 0.13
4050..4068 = 0.16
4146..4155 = 0.54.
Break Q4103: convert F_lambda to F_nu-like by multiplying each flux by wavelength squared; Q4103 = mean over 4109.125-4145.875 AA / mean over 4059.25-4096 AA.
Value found 1.0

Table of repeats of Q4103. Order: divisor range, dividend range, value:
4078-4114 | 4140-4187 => 1.06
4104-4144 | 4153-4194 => 1.02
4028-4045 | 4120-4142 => 1.05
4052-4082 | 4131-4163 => 1.04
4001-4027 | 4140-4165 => 1.02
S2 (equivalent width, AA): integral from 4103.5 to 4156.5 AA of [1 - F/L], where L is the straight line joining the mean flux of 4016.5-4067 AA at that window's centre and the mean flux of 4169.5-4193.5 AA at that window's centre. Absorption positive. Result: 1.0 AA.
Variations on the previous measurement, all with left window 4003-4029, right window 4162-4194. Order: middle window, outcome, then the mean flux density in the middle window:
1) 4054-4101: 0.6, 14.3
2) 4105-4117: 0.4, 14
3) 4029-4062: 0.5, 14.3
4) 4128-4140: -0.5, 15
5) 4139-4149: 0.2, 14.1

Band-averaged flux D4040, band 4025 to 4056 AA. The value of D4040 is 14.5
